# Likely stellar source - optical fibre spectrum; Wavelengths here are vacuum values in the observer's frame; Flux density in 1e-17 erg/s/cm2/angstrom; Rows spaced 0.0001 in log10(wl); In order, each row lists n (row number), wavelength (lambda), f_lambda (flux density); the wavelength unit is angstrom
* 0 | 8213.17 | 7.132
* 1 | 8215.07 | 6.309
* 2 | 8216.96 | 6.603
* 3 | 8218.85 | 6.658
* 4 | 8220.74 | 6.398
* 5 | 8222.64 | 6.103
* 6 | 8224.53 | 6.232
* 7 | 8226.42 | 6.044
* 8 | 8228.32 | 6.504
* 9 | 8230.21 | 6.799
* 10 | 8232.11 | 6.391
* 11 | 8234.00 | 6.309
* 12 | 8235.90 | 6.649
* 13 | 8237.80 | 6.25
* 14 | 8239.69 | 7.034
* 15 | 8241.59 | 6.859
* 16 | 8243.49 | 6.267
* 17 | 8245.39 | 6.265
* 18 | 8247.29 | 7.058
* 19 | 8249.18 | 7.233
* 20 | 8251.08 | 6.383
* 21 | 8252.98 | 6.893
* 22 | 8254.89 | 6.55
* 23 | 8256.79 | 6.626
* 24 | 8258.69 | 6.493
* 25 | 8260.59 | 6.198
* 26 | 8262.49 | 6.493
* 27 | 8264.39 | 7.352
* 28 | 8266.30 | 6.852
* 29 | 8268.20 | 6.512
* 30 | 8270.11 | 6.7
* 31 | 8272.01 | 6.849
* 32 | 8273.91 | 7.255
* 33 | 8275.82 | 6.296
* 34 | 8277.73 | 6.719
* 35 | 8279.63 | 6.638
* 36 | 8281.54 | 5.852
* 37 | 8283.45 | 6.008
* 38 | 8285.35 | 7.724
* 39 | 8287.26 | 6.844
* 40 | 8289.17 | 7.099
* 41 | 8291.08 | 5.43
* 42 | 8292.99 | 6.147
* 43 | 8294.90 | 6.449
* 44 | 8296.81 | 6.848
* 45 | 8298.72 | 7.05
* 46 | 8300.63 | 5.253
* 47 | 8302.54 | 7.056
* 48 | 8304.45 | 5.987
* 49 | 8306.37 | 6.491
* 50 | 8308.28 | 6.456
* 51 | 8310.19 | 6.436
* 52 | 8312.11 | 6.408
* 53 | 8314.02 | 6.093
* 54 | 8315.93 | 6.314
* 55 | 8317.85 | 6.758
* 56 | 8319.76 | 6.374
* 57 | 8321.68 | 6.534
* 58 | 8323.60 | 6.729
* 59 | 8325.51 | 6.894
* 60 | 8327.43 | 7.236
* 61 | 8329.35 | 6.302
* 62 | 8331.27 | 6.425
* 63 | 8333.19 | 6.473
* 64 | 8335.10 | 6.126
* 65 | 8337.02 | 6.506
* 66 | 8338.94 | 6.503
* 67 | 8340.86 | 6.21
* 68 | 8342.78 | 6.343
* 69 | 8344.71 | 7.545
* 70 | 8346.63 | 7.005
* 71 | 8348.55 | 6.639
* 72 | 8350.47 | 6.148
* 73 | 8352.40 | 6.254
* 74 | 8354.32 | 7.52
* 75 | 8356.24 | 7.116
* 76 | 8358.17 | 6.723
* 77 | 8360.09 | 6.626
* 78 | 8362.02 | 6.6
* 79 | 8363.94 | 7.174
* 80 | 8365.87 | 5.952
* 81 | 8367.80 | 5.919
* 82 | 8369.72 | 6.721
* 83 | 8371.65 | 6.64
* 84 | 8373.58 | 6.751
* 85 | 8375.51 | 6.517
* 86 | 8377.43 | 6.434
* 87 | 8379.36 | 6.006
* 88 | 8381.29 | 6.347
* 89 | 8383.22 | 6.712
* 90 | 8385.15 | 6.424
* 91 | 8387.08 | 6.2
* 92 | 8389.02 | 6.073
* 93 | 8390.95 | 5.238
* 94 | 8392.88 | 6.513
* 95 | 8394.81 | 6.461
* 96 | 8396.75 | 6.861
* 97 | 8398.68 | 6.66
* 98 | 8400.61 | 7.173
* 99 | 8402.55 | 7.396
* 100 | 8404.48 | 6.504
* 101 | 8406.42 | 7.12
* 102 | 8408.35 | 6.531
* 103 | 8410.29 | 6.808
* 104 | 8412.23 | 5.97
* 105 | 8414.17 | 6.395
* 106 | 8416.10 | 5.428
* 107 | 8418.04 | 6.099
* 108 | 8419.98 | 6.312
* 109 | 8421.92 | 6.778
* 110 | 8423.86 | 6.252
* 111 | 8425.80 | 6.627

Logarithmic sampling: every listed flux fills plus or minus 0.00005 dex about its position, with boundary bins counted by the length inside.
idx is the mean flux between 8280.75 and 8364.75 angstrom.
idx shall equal 6.56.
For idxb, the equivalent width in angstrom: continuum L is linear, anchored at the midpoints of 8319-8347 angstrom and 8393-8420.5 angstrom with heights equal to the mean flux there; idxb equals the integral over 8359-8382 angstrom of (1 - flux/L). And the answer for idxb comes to 0.4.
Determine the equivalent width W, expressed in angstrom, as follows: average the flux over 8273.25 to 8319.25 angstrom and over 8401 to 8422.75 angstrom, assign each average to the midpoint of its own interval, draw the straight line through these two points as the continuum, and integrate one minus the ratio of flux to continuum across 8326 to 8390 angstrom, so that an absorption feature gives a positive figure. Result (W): -0.6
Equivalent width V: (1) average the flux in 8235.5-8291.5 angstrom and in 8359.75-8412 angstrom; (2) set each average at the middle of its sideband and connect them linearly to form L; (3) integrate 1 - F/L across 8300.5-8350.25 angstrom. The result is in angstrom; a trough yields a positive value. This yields 0.5 angstrom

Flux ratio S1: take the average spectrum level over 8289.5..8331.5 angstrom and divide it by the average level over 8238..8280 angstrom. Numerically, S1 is 1.0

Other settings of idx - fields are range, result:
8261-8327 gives 6.56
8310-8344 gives 6.49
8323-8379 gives 6.62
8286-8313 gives 6.44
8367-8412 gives 6.52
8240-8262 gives 6.63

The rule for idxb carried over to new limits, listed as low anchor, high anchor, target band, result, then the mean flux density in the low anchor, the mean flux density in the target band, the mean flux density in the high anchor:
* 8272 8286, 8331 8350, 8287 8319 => 0.98 angstrom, 6.63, 6.41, 6.57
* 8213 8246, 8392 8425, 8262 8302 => -0.61 angstrom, 6.47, 6.59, 6.54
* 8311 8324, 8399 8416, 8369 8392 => 0.92 angstrom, 6.44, 6.33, 6.67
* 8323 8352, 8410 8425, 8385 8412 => -1.02 angstrom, 6.6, 6.56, 6.23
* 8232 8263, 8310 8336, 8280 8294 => 0.21 angstrom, 6.59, 6.45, 6.51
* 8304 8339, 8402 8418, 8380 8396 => 0.56 angstrom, 6.48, 6.25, 6.47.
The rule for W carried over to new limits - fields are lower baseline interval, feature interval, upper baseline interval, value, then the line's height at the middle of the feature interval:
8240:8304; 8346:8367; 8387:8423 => -0.59 angstrom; 6.51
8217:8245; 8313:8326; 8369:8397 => -0.20 angstrom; 6.41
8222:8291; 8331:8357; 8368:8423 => -0.47 angstrom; 6.51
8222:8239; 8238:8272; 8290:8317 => -1.74 angstrom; 6.36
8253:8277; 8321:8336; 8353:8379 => 0.16 angstrom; 6.66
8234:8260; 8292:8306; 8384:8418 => 0.37 angstrom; 6.57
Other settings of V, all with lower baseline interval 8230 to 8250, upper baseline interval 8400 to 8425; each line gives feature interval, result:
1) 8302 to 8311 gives 0.2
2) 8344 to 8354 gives -0.3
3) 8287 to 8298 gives 0.2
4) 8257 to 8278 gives -0.3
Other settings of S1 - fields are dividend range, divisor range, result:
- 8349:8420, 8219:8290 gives 0.98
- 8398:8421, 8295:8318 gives 1.02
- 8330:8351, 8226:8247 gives 1.00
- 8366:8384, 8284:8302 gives 0.98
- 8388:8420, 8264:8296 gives 0.97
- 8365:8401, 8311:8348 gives 0.97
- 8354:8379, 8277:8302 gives 1.02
